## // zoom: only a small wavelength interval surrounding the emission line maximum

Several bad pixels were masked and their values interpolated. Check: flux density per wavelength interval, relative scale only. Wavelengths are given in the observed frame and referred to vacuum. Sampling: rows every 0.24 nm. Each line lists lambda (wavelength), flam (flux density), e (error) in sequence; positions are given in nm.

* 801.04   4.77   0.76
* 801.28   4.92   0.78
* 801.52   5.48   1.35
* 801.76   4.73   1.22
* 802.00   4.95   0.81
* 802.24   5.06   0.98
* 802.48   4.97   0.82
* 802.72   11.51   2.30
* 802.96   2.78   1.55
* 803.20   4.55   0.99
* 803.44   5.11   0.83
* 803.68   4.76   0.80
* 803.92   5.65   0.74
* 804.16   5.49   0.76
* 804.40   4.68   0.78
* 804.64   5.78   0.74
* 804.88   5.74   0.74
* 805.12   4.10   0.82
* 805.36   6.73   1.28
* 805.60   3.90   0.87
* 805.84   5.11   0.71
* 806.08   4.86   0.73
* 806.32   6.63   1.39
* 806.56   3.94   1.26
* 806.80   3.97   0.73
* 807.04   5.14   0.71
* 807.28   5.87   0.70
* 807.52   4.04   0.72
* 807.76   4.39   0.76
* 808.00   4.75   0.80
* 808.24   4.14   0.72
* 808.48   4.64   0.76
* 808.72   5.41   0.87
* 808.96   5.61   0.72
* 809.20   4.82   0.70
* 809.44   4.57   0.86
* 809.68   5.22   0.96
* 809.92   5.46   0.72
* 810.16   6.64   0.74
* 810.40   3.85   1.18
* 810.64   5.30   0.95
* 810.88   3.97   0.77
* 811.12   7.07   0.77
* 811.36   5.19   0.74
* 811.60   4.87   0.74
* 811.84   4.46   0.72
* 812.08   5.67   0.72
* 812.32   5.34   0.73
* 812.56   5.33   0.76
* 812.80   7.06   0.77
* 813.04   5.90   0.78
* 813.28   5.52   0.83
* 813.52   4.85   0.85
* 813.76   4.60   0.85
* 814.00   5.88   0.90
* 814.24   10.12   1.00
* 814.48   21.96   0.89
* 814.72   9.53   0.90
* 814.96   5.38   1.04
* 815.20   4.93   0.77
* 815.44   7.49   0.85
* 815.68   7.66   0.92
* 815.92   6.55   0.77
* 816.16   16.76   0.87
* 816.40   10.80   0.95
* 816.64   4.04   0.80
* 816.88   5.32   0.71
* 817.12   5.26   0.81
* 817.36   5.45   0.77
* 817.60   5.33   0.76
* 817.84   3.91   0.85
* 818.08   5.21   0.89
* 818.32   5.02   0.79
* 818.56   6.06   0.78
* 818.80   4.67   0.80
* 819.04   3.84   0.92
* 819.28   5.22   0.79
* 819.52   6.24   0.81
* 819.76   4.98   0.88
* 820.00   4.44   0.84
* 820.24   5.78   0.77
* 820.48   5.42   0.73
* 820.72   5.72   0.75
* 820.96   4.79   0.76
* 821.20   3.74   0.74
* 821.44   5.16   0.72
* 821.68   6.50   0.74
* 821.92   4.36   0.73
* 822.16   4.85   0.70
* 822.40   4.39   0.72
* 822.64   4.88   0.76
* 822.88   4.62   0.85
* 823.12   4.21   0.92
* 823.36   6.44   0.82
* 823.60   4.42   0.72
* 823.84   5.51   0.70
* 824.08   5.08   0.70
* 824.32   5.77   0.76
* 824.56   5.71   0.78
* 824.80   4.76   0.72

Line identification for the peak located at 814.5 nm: [S II] 6716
